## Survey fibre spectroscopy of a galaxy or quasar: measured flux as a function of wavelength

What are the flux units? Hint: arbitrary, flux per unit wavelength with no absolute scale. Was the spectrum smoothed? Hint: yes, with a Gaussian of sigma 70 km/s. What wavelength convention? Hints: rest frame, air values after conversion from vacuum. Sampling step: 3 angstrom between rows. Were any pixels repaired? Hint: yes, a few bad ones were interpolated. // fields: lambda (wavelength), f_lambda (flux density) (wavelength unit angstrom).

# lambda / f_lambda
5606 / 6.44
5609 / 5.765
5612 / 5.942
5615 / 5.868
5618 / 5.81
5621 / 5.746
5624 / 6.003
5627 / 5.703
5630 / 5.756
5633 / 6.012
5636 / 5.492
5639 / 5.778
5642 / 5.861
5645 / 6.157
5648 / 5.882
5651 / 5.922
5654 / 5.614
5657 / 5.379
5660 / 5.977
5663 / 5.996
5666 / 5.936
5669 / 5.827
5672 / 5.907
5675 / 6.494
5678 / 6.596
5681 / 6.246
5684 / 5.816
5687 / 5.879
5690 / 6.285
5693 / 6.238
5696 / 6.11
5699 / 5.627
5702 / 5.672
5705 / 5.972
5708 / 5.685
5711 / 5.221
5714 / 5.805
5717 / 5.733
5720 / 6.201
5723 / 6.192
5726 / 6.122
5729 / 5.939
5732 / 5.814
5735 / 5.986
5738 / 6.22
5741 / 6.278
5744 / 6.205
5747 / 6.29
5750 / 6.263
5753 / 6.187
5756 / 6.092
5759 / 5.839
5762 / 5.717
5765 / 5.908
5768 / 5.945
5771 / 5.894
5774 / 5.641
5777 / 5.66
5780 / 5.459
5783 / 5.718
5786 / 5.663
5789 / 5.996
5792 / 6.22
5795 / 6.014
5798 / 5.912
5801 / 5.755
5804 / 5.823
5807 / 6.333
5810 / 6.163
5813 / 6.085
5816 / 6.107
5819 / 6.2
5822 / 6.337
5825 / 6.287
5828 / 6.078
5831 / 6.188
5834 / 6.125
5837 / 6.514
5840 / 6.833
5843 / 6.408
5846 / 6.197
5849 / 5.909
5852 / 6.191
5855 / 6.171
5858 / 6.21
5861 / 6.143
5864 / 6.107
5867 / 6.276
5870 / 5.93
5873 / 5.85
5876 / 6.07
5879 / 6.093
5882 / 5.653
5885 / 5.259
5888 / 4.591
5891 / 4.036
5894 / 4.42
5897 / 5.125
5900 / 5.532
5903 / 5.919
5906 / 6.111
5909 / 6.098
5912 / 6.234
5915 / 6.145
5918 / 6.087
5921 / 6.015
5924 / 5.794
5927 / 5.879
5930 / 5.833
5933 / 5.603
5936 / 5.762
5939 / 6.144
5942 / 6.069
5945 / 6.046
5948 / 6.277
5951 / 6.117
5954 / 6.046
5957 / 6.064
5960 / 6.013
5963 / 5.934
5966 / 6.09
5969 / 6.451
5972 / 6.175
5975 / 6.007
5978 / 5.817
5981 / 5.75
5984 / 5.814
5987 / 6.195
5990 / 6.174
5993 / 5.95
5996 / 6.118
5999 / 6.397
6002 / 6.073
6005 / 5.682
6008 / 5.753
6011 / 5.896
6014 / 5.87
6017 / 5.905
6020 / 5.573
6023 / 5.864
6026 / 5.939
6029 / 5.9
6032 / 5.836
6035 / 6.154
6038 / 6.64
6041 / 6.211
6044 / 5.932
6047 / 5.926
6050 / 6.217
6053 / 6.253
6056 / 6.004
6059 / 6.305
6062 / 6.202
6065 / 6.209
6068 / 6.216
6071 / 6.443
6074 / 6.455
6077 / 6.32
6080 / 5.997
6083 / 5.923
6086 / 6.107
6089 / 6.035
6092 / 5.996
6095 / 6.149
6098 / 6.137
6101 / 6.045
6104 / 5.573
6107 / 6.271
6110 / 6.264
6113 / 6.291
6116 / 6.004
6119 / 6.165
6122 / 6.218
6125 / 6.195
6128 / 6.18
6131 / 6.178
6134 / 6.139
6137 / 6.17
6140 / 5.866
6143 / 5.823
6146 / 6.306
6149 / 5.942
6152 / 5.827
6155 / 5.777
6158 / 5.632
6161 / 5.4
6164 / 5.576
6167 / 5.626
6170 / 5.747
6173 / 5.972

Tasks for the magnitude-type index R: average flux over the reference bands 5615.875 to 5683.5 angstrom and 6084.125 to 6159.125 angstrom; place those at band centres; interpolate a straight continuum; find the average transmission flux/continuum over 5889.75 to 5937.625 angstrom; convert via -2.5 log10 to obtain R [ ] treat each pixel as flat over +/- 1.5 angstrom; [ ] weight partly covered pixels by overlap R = 0.059 mag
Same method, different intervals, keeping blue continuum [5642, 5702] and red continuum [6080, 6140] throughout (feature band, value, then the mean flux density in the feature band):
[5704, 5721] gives 0.04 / 5.75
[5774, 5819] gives 0.02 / 5.92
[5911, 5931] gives 0.01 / 6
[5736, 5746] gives -0.04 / 6.22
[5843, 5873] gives -0.02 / 6.13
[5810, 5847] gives -0.04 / 6.28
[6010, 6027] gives 0.04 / 5.84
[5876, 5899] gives 0.18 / 5.1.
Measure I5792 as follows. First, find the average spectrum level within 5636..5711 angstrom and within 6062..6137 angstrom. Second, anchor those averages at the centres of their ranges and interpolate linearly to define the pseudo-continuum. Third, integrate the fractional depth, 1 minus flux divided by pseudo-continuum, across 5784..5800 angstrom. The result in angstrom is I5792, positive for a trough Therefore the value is 0.1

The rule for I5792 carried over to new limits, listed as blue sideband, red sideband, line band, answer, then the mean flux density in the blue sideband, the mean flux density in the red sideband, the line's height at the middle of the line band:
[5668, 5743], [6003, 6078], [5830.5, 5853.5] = -1.05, 6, 6.07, 6.03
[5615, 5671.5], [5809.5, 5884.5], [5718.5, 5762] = -0.87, 5.83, 6.15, 5.98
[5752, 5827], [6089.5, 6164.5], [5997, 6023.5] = 0.43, 5.96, 6.01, 5.99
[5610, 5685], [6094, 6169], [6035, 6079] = -1.89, 5.91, 5.99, 5.98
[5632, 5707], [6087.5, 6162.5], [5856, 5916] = 2.93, 5.94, 6.02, 5.98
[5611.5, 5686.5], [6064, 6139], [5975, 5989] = 0.38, 5.91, 6.14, 6.08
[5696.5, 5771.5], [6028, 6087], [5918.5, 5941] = 0.76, 5.96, 6.17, 6.08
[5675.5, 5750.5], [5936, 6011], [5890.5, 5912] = 2.10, 6.02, 6.04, 6.03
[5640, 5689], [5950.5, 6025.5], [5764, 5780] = 0.54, 5.97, 5.99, 5.98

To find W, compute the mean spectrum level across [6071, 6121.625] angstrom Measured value 6.12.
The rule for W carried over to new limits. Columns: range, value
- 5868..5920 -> 5.61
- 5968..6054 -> 6.01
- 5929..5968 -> 6.01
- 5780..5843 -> 6.11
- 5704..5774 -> 5.97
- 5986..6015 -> 6.01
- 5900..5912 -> 6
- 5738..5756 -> 6.23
